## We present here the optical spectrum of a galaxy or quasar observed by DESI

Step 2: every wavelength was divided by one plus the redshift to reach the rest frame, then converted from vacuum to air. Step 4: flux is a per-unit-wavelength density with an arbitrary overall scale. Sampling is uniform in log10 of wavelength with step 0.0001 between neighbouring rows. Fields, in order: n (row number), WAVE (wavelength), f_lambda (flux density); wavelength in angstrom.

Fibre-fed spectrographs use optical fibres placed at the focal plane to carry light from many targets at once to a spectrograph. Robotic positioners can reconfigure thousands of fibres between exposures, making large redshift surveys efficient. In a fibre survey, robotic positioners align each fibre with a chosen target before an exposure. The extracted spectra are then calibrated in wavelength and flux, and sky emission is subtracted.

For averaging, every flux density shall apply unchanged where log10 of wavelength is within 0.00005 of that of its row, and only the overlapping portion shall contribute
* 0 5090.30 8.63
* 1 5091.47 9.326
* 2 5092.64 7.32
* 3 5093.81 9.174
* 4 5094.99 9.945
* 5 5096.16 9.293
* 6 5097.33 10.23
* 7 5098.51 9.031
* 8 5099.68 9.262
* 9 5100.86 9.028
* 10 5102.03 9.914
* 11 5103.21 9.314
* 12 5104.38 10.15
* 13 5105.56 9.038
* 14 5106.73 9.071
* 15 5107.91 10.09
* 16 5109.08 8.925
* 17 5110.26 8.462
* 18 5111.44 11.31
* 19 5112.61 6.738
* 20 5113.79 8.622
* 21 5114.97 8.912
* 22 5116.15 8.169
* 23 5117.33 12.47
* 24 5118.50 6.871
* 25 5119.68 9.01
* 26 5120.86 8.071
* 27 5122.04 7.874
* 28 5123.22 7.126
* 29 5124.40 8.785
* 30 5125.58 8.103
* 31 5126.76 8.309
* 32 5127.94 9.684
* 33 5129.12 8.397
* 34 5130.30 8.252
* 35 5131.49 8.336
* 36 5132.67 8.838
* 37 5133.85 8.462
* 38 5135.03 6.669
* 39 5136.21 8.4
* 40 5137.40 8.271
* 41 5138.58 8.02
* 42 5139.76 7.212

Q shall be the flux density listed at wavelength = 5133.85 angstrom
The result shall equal 8.462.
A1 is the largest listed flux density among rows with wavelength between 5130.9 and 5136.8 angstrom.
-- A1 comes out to 8.838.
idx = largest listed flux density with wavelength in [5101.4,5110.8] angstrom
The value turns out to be 10.15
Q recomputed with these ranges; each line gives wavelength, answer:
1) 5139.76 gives 7.212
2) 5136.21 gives 8.4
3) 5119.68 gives 9.01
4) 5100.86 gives 9.028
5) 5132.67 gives 8.838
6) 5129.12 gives 8.397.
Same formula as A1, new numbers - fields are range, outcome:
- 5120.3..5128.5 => 9.684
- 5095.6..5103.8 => 10.23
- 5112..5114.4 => 8.622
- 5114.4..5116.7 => 8.912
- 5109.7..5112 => 11.31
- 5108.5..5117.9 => 12.47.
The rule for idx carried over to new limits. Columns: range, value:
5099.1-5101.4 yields 9.262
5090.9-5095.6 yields 9.945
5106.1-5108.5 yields 10.09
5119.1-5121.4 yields 9.01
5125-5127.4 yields 8.309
